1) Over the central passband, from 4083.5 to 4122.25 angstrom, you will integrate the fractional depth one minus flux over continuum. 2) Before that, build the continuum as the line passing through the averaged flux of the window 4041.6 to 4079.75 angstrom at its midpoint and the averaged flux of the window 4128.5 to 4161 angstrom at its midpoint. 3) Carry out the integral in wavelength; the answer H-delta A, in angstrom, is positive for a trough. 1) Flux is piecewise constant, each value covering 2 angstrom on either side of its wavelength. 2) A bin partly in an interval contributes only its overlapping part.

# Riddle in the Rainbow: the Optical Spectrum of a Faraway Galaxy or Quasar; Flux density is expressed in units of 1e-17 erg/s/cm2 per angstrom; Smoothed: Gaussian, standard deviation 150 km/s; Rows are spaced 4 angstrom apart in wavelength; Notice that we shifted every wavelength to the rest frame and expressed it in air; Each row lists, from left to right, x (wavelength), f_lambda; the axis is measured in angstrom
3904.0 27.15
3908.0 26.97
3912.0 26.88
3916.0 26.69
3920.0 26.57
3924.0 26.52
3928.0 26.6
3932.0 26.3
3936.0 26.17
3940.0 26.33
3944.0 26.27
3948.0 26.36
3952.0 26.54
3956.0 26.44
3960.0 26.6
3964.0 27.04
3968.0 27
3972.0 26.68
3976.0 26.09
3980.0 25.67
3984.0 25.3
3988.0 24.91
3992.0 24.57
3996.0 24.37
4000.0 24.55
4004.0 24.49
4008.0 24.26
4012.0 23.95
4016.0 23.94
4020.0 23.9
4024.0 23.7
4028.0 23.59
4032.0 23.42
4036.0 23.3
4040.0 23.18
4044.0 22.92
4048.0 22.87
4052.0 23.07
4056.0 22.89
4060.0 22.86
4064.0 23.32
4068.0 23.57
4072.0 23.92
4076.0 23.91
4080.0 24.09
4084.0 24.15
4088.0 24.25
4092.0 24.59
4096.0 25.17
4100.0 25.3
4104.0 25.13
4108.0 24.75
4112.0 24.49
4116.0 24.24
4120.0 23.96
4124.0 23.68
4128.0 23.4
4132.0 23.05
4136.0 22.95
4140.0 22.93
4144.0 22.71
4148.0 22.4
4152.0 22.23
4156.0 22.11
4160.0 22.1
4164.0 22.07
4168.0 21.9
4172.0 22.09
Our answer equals -2.8 angstrom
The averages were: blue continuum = 23.3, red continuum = 22.6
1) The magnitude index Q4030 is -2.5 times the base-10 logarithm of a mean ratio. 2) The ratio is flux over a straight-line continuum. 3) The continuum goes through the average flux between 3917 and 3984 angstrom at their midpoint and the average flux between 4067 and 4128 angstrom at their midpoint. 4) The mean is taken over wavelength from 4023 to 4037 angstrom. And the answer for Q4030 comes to 0.08 mag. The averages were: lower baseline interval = 26.4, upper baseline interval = 24.3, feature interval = 23.5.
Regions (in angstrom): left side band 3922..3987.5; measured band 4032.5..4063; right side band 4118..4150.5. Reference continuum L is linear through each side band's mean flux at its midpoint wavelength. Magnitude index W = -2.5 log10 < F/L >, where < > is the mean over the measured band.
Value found 0.07 mag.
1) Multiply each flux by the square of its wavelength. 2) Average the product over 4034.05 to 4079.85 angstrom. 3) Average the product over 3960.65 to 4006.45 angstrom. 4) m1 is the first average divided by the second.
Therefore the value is 0.9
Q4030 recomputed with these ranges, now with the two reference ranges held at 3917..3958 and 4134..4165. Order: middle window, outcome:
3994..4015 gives 0.04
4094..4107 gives -0.08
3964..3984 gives -0.02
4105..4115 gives -0.07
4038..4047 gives 0.06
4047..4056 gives 0.06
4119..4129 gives -0.04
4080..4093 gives -0.03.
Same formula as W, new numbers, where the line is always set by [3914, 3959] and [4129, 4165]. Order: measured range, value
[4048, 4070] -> 0.05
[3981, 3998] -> 0.03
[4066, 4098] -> -0.02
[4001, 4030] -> 0.04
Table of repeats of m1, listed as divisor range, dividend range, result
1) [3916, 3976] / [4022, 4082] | 0.93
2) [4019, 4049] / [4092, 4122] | 1.10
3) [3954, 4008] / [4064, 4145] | 1.00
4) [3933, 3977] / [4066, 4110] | 0.99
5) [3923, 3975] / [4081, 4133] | 0.99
